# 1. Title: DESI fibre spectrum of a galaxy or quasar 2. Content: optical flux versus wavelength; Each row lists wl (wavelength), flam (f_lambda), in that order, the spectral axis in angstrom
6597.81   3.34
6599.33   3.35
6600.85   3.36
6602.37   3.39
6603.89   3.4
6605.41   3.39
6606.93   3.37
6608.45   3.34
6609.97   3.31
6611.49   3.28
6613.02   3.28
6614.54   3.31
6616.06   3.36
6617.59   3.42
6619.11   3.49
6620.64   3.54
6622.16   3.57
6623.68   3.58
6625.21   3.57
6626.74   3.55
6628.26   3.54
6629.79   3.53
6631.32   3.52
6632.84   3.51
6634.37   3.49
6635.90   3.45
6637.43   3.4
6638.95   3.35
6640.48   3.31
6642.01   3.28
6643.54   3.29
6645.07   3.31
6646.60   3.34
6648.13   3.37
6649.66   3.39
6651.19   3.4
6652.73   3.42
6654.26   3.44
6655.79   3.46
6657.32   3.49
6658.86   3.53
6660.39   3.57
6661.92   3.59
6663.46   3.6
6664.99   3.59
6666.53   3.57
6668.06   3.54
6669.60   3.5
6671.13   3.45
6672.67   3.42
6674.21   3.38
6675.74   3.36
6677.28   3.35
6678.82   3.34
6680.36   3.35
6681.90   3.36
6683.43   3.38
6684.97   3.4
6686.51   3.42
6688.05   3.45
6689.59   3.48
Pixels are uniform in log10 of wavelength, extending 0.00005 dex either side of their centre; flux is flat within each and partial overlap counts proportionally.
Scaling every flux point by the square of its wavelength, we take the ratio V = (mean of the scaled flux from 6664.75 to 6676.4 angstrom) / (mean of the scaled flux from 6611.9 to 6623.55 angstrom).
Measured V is 1.03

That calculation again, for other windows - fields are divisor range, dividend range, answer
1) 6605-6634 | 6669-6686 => 1.00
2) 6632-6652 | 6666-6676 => 1.03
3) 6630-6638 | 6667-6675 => 1.01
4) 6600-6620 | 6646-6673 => 1.05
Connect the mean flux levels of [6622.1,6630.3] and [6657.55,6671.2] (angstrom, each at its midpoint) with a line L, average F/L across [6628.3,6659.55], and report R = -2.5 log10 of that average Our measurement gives 0.04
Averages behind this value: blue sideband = 3.56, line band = 3.42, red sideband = 3.55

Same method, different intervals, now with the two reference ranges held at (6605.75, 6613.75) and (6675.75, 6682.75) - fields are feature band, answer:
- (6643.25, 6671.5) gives -0.04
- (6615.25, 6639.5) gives -0.05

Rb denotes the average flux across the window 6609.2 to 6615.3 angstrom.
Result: 3.3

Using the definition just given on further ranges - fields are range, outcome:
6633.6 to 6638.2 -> 3.45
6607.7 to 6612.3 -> 3.31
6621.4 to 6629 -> 3.56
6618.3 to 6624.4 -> 3.55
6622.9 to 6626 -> 3.57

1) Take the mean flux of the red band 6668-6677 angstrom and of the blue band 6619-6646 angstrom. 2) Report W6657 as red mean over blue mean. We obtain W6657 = 0.99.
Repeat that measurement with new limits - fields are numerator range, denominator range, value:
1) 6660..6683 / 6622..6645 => 1.00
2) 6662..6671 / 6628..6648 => 1.04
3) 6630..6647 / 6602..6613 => 1.01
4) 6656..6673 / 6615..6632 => 1.01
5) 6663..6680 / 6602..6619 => 1.03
